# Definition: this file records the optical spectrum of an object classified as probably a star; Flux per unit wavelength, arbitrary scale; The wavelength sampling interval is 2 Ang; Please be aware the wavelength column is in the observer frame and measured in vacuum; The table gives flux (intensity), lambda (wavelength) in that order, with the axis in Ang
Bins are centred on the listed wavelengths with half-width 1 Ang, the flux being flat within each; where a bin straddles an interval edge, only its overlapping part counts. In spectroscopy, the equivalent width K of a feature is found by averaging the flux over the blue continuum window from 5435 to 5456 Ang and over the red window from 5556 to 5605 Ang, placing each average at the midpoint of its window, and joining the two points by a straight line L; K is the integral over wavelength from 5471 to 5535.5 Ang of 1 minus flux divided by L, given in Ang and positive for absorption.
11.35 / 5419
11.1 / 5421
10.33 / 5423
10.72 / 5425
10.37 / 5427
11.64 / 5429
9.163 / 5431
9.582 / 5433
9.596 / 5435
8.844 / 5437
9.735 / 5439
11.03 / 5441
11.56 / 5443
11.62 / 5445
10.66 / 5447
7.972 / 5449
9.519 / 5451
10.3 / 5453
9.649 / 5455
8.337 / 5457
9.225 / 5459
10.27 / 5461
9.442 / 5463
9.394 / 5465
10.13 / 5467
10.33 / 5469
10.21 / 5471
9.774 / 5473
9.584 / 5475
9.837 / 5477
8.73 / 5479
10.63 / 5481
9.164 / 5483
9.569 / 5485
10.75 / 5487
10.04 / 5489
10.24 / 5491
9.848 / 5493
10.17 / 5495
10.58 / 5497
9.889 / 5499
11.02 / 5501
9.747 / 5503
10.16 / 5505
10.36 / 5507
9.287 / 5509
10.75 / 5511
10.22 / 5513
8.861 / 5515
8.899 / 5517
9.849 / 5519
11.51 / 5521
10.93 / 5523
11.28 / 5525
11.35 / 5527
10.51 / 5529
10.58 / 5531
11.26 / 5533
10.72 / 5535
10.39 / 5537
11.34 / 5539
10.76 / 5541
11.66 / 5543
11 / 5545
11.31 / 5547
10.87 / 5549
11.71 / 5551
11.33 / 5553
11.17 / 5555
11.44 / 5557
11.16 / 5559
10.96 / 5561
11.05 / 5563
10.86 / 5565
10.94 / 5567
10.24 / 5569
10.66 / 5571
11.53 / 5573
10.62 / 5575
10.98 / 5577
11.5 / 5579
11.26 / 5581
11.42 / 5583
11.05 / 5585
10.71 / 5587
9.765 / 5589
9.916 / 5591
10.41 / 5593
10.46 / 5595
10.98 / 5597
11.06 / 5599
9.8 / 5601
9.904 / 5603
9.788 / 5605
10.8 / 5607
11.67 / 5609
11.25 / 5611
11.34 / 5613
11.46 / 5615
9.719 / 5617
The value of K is 1.1 Ang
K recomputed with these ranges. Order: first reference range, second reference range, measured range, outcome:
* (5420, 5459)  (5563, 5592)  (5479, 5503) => 0.60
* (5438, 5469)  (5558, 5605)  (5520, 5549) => -1.67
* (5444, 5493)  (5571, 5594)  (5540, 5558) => -1.24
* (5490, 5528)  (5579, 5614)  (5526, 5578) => -2.67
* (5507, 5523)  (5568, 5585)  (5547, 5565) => -0.86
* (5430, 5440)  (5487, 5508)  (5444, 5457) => -0.32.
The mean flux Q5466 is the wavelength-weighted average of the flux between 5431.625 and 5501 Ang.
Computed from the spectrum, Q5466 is 9.9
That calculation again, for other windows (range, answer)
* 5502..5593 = 10.7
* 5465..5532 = 10.1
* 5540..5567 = 11.2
